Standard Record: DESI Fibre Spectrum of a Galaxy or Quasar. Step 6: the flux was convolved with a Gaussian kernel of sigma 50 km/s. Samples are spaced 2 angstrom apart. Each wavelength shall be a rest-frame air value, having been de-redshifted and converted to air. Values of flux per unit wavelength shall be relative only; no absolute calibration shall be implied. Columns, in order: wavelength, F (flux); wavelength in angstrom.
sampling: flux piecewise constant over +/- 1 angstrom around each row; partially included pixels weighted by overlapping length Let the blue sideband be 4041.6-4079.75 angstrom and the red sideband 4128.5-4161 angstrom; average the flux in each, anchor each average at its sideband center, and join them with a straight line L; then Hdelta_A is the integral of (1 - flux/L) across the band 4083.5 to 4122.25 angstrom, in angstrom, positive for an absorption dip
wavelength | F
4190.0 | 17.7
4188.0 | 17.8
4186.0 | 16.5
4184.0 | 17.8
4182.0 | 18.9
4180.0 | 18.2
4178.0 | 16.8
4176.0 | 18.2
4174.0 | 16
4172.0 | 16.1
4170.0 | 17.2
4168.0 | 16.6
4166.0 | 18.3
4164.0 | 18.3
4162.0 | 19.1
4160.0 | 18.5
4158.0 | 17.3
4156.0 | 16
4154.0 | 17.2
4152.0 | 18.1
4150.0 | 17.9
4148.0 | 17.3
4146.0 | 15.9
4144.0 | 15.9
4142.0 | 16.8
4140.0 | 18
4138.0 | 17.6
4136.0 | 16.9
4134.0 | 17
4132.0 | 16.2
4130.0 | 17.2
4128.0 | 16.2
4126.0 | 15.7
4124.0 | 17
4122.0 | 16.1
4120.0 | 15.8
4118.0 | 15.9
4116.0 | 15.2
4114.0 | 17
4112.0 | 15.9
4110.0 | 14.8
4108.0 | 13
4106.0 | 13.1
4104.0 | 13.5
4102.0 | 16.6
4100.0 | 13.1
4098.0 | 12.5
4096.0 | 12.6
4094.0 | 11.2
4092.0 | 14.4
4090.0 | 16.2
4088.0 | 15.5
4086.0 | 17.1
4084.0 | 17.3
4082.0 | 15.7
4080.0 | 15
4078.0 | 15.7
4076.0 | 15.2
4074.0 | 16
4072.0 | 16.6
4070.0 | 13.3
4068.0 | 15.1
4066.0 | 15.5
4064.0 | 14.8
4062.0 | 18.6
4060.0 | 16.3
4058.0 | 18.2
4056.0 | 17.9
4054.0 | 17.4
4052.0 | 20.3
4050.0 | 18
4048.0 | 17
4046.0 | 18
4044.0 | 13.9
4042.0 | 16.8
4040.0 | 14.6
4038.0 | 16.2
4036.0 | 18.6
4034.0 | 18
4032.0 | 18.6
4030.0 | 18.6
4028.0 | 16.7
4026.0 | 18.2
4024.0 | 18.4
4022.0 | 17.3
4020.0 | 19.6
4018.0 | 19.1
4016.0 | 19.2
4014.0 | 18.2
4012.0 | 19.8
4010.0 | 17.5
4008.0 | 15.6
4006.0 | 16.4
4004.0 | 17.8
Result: 4.7 angstrom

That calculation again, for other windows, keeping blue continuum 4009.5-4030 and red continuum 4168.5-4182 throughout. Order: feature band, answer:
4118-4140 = 1.2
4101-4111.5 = 2.1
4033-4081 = 4.2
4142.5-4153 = 0.2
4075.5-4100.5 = 4.4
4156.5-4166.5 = -0.5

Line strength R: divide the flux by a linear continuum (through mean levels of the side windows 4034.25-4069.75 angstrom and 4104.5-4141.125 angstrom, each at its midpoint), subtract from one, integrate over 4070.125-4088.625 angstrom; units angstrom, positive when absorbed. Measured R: 0.7 angstrom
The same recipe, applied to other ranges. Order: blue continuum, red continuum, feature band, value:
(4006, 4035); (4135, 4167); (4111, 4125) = 1.2 angstrom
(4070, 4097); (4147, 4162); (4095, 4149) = 2.8 angstrom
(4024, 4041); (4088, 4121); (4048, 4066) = -1.2 angstrom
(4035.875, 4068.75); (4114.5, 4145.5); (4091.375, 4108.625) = 3.4 angstrom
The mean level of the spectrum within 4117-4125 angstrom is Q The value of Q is 16.2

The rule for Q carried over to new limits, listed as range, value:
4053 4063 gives 17.7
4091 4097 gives 12.7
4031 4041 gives 17.2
